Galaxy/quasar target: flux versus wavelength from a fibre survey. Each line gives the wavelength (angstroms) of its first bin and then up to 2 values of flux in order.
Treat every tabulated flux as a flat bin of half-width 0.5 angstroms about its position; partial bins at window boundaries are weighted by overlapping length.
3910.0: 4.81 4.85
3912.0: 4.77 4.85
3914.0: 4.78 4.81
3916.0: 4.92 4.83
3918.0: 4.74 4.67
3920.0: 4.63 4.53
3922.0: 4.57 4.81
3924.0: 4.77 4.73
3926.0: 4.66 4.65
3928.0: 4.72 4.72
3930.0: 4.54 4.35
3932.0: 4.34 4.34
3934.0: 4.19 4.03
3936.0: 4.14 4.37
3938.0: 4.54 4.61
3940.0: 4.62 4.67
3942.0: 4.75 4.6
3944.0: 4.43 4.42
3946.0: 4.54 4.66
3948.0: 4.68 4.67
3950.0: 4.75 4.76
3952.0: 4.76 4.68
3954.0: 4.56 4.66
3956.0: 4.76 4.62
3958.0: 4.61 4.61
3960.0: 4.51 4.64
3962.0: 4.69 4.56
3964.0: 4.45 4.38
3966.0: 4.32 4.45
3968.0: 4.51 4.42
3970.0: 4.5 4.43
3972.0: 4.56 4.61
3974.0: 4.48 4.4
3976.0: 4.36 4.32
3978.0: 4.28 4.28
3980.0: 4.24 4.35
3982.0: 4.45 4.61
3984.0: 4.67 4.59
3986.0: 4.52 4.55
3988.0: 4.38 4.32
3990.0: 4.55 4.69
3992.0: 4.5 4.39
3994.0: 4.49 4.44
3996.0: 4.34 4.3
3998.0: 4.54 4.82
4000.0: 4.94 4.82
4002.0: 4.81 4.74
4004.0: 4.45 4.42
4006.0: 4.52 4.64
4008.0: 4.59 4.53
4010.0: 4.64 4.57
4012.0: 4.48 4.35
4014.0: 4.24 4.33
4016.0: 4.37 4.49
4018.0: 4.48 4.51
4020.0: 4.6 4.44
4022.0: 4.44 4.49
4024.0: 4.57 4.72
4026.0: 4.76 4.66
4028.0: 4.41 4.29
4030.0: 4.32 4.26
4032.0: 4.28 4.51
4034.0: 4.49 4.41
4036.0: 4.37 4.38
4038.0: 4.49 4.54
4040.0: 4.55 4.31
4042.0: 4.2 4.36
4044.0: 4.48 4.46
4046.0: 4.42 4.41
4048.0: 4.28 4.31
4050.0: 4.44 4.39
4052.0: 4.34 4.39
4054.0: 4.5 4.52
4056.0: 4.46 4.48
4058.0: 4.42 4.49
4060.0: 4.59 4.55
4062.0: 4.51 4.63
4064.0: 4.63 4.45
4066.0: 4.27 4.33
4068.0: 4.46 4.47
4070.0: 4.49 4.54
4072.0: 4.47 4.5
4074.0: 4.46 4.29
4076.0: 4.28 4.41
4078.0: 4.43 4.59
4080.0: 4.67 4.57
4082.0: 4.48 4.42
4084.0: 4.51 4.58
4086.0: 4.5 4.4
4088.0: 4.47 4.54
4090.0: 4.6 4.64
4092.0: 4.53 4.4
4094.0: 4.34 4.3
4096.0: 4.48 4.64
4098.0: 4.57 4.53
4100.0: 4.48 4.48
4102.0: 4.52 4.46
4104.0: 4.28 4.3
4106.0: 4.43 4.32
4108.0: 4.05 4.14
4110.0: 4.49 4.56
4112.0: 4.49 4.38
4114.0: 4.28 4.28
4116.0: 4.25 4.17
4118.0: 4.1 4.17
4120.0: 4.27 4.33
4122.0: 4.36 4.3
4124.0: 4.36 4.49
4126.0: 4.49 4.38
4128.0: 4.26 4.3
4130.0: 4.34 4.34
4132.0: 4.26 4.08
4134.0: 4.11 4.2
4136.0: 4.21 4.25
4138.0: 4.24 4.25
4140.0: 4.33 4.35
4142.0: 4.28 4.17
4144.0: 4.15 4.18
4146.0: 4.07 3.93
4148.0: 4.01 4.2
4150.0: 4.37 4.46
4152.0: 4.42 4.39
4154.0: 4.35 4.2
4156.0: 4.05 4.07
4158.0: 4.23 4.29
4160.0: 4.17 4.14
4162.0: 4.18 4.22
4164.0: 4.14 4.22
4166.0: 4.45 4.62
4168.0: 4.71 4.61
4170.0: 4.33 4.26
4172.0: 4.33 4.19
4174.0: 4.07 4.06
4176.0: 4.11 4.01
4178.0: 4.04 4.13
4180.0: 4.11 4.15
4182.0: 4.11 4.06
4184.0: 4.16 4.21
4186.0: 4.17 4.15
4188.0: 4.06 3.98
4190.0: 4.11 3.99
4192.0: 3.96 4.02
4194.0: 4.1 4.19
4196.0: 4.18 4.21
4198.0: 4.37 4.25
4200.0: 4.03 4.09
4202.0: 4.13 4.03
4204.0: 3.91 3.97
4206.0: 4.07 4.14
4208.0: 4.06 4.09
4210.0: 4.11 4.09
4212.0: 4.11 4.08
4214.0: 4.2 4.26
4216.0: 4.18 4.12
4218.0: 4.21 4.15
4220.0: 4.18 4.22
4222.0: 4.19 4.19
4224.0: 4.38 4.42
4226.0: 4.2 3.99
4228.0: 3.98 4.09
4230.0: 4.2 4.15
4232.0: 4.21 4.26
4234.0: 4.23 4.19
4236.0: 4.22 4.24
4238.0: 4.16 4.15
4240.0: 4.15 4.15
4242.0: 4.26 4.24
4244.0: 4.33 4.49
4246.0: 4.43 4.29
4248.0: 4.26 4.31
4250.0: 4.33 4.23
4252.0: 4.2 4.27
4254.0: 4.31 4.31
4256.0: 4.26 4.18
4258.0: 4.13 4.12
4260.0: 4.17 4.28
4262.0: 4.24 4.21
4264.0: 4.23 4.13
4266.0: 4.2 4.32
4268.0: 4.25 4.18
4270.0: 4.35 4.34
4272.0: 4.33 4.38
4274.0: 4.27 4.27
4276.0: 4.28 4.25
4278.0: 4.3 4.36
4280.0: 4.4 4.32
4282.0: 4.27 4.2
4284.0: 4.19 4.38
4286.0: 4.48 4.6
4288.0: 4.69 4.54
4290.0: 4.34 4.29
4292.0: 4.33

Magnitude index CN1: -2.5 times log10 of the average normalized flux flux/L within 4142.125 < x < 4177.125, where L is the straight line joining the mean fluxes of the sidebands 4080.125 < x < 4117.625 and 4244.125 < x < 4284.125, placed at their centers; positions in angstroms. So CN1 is 0.033 mag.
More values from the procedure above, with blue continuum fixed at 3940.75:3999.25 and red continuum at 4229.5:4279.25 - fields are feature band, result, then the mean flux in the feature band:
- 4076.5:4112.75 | -0.01 mag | 4.46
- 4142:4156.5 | 0.04 mag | 4.21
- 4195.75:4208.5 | 0.05 mag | 4.11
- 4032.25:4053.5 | 0.01 mag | 4.4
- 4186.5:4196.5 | 0.06 mag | 4.07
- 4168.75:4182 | 0.04 mag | 4.17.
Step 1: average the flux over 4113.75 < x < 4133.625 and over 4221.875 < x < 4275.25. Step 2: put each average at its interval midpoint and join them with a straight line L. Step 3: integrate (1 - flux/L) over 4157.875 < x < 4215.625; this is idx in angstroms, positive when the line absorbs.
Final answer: 1.4 angstroms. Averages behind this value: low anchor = 4.29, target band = 4.16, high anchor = 4.24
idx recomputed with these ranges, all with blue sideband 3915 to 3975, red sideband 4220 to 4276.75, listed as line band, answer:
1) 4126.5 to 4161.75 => 1.0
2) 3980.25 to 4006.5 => -0.1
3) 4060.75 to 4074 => -0.1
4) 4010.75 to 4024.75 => 0.1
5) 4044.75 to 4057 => 0.1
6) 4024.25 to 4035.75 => 0.0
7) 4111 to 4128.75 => 0.2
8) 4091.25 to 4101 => -0.2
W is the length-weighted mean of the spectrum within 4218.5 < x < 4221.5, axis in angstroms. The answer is 4.18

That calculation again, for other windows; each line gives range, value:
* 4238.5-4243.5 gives 4.19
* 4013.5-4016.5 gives 4.31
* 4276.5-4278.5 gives 4.28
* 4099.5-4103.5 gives 4.49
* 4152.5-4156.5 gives 4.25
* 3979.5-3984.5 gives 4.46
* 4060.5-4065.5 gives 4.55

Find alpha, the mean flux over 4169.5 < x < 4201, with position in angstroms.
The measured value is 4.13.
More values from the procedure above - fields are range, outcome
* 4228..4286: 4.25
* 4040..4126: 4.42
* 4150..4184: 4.24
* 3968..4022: 4.5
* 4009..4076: 4.45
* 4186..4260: 4.17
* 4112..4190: 4.24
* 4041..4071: 4.44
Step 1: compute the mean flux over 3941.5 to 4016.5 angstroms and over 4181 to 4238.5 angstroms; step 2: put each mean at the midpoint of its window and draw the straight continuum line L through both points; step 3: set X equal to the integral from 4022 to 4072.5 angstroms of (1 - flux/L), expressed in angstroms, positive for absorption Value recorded -0.4 angstroms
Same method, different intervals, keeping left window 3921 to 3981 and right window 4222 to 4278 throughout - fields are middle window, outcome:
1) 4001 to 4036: -0.3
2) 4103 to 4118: 0.2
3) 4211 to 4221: 0.3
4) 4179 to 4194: 0.7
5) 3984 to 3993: 0.0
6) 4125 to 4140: 0.3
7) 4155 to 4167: 0.3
